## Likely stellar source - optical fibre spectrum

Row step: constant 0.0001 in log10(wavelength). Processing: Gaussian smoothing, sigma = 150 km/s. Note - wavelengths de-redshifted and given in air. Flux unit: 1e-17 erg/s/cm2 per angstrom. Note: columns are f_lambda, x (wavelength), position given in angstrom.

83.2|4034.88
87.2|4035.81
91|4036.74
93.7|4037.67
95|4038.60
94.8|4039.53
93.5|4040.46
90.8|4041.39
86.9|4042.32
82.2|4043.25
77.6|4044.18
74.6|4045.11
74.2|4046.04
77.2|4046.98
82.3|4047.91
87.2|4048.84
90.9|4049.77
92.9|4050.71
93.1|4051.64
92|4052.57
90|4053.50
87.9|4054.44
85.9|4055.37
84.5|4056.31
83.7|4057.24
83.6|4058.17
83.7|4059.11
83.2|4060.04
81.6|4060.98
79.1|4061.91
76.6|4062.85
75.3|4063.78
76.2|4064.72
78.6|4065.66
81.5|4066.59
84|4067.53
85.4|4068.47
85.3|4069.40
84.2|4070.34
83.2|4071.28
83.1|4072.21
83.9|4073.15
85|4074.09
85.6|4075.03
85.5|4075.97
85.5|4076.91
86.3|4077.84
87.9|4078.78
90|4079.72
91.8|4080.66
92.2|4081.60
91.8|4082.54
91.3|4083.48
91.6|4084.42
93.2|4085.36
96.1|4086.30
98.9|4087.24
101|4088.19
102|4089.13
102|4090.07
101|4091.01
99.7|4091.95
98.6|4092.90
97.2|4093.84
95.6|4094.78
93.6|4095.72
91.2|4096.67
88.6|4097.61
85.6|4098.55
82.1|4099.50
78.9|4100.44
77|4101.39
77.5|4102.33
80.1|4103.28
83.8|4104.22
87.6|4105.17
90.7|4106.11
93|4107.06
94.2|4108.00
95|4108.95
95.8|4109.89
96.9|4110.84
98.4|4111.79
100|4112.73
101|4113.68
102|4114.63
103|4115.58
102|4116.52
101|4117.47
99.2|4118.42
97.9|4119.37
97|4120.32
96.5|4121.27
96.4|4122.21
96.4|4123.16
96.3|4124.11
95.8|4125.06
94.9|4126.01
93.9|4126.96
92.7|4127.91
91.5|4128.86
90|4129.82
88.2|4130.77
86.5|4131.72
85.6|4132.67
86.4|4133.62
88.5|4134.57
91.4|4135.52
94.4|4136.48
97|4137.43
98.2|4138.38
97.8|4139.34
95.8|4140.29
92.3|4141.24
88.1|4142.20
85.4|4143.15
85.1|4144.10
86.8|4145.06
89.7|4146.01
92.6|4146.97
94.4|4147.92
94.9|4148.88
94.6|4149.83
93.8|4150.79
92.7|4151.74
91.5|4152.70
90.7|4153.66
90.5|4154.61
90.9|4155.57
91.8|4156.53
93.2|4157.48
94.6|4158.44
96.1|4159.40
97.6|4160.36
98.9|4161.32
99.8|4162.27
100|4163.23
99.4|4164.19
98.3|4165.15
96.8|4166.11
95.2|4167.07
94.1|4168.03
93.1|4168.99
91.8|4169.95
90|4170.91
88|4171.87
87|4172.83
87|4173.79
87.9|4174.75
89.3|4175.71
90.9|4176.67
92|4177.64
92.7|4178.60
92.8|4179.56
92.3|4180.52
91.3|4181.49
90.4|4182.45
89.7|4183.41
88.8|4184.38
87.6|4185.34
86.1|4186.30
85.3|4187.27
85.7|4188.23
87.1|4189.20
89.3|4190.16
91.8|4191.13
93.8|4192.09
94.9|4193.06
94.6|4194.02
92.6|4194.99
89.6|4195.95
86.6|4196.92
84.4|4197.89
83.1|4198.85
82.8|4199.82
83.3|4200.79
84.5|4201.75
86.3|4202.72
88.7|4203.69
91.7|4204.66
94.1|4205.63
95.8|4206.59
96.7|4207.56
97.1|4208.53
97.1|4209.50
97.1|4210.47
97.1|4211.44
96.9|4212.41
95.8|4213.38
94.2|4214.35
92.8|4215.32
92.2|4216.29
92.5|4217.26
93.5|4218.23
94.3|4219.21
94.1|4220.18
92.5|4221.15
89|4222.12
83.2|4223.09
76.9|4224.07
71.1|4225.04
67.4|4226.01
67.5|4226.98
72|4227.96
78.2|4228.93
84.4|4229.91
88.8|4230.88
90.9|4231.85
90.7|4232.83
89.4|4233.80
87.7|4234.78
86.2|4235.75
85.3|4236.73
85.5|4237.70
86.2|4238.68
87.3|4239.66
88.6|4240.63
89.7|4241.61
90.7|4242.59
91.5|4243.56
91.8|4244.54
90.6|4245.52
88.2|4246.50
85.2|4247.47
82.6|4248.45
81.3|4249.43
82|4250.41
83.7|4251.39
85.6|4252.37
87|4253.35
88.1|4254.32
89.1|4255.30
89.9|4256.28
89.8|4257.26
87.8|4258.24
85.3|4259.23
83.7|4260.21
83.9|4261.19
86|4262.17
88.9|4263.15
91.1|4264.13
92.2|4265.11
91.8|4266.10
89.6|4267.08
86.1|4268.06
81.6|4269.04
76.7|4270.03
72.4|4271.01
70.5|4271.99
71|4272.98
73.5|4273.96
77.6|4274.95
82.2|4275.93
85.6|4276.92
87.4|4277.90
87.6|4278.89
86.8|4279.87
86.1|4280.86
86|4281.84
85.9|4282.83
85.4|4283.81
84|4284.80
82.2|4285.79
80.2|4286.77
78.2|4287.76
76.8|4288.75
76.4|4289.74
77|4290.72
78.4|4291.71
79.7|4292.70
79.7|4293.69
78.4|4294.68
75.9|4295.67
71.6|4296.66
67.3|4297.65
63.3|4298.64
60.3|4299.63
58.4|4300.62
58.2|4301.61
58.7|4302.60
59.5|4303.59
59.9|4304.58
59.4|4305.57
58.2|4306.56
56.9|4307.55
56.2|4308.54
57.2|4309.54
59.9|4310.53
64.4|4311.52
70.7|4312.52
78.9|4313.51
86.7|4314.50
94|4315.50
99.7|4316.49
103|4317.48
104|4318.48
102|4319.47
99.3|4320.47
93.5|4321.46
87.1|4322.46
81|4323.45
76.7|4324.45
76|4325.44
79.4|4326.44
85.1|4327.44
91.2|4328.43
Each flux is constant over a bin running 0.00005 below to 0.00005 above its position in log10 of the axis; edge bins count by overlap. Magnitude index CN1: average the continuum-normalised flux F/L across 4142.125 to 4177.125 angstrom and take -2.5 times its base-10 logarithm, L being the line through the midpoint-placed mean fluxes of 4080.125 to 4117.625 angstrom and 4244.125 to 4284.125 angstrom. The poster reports -0.03 mag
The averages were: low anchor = 93.5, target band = 92.6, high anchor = 84.8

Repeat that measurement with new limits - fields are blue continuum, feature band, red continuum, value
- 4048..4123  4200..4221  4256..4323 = -0.12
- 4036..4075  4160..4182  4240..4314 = -0.15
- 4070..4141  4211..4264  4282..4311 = -0.13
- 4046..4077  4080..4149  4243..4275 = -0.11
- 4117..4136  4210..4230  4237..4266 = 0.03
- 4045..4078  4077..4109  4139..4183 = -0.06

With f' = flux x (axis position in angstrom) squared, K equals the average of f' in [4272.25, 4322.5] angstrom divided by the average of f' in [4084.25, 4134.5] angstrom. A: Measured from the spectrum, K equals 0.90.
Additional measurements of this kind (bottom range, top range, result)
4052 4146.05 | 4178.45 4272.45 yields 1.03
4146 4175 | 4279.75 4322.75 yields 0.87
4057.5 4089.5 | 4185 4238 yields 1.09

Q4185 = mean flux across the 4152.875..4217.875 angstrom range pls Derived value 91.8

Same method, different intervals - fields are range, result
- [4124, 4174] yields 92.7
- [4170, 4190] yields 89.2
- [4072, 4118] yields 92.2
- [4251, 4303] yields 80.4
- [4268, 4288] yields 81.2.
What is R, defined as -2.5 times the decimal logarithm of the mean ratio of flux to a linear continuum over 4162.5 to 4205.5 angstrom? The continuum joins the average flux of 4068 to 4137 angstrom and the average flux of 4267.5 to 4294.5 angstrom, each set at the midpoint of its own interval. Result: -0.04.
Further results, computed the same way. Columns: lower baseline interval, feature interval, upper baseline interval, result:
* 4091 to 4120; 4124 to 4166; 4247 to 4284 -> -0.024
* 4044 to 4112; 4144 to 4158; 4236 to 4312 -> -0.089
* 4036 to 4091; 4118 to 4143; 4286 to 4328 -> -0.114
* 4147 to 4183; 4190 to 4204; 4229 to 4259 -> 0.029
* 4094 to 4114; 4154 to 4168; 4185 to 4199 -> -0.076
